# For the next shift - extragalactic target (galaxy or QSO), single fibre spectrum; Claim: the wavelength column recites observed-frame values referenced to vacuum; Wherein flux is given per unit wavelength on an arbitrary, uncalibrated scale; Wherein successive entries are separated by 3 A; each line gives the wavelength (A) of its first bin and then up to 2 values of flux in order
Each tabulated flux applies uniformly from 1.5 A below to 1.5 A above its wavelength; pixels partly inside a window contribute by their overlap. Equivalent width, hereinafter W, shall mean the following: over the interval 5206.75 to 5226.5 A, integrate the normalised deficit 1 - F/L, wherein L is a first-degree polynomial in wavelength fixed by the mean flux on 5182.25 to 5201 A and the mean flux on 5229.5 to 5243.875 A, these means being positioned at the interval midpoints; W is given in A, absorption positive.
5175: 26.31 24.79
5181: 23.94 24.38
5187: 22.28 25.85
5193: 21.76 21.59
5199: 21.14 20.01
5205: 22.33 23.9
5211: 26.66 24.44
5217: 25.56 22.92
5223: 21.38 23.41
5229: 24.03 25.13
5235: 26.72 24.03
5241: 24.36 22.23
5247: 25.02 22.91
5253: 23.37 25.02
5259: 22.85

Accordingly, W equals -0.2 A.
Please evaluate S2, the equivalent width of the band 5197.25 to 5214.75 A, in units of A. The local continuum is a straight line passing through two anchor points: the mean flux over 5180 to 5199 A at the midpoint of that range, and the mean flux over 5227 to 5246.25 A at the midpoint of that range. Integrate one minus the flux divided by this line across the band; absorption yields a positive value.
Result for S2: 0.4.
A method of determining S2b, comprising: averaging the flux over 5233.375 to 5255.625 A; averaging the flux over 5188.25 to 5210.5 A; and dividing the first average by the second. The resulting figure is 1.1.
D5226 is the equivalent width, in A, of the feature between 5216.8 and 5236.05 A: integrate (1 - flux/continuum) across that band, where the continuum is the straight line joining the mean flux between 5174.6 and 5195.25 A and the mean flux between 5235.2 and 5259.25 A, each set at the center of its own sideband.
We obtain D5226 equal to -0.05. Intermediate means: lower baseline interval 24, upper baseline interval 23.9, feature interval 24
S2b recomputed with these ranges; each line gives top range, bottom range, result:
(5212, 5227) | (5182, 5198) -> 1.02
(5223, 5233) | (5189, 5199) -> 1.05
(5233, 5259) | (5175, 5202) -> 1.04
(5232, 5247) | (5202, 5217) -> 1.02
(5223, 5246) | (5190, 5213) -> 1.06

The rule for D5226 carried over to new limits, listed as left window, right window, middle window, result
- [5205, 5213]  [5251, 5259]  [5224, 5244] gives -0.1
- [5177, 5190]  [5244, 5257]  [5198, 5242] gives 0.3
